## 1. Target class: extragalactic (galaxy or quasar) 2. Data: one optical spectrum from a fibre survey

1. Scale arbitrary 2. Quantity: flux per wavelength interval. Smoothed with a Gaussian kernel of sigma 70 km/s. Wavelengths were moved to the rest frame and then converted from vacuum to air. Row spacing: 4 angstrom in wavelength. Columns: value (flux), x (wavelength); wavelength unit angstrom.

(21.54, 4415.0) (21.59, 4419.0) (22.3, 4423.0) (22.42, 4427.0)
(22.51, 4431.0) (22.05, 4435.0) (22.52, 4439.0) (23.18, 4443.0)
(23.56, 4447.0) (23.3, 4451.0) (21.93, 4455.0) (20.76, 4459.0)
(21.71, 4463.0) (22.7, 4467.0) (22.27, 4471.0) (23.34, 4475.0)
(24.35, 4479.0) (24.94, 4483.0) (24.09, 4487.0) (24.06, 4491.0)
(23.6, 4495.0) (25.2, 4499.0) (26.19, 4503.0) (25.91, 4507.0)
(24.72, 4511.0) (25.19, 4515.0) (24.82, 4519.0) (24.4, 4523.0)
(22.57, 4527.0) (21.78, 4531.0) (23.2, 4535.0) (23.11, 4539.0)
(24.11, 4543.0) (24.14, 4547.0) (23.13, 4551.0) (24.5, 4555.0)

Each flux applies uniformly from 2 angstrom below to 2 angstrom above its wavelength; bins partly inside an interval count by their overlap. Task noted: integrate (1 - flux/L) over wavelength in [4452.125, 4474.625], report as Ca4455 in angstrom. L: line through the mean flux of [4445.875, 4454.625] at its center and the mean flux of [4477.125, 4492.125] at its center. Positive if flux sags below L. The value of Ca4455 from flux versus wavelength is 1.50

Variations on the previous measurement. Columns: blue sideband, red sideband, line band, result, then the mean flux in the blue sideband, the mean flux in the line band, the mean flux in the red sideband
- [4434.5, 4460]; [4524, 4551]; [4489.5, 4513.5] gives -2.1 angstrom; 22.6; 25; 23.2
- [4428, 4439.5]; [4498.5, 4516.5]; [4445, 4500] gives 1.7 angstrom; 22.3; 23.2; 25.5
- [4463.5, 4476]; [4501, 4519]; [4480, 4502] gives -0.3 angstrom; 22.6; 24.5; 25.4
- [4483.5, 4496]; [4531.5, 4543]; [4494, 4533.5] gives -1.4 angstrom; 24.1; 24.4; 23.1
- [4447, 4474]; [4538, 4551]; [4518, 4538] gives 0.2 angstrom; 22.3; 23.3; 23.7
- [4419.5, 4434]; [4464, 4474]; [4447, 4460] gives 0.1 angstrom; 22.3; 22.3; 22.5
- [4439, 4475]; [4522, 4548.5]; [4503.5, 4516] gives -1.3 angstrom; 22.5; 25.4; 23.3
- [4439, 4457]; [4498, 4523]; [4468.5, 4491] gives 0.3 angstrom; 22.9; 23.8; 25.3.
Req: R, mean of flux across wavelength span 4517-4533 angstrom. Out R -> 23.4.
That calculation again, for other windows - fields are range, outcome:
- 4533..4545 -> 23.5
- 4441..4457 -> 23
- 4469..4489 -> 23.8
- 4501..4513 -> 25.6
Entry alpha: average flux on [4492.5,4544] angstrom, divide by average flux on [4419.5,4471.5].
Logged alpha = 1.08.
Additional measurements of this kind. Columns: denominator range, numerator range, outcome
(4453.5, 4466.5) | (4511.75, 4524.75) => 1.15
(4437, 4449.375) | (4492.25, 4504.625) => 1.08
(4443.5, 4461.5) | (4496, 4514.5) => 1.13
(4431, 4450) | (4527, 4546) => 1.01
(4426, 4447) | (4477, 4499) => 1.07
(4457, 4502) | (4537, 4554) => 1.01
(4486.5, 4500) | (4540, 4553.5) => 0.98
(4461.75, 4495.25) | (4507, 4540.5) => 1.02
